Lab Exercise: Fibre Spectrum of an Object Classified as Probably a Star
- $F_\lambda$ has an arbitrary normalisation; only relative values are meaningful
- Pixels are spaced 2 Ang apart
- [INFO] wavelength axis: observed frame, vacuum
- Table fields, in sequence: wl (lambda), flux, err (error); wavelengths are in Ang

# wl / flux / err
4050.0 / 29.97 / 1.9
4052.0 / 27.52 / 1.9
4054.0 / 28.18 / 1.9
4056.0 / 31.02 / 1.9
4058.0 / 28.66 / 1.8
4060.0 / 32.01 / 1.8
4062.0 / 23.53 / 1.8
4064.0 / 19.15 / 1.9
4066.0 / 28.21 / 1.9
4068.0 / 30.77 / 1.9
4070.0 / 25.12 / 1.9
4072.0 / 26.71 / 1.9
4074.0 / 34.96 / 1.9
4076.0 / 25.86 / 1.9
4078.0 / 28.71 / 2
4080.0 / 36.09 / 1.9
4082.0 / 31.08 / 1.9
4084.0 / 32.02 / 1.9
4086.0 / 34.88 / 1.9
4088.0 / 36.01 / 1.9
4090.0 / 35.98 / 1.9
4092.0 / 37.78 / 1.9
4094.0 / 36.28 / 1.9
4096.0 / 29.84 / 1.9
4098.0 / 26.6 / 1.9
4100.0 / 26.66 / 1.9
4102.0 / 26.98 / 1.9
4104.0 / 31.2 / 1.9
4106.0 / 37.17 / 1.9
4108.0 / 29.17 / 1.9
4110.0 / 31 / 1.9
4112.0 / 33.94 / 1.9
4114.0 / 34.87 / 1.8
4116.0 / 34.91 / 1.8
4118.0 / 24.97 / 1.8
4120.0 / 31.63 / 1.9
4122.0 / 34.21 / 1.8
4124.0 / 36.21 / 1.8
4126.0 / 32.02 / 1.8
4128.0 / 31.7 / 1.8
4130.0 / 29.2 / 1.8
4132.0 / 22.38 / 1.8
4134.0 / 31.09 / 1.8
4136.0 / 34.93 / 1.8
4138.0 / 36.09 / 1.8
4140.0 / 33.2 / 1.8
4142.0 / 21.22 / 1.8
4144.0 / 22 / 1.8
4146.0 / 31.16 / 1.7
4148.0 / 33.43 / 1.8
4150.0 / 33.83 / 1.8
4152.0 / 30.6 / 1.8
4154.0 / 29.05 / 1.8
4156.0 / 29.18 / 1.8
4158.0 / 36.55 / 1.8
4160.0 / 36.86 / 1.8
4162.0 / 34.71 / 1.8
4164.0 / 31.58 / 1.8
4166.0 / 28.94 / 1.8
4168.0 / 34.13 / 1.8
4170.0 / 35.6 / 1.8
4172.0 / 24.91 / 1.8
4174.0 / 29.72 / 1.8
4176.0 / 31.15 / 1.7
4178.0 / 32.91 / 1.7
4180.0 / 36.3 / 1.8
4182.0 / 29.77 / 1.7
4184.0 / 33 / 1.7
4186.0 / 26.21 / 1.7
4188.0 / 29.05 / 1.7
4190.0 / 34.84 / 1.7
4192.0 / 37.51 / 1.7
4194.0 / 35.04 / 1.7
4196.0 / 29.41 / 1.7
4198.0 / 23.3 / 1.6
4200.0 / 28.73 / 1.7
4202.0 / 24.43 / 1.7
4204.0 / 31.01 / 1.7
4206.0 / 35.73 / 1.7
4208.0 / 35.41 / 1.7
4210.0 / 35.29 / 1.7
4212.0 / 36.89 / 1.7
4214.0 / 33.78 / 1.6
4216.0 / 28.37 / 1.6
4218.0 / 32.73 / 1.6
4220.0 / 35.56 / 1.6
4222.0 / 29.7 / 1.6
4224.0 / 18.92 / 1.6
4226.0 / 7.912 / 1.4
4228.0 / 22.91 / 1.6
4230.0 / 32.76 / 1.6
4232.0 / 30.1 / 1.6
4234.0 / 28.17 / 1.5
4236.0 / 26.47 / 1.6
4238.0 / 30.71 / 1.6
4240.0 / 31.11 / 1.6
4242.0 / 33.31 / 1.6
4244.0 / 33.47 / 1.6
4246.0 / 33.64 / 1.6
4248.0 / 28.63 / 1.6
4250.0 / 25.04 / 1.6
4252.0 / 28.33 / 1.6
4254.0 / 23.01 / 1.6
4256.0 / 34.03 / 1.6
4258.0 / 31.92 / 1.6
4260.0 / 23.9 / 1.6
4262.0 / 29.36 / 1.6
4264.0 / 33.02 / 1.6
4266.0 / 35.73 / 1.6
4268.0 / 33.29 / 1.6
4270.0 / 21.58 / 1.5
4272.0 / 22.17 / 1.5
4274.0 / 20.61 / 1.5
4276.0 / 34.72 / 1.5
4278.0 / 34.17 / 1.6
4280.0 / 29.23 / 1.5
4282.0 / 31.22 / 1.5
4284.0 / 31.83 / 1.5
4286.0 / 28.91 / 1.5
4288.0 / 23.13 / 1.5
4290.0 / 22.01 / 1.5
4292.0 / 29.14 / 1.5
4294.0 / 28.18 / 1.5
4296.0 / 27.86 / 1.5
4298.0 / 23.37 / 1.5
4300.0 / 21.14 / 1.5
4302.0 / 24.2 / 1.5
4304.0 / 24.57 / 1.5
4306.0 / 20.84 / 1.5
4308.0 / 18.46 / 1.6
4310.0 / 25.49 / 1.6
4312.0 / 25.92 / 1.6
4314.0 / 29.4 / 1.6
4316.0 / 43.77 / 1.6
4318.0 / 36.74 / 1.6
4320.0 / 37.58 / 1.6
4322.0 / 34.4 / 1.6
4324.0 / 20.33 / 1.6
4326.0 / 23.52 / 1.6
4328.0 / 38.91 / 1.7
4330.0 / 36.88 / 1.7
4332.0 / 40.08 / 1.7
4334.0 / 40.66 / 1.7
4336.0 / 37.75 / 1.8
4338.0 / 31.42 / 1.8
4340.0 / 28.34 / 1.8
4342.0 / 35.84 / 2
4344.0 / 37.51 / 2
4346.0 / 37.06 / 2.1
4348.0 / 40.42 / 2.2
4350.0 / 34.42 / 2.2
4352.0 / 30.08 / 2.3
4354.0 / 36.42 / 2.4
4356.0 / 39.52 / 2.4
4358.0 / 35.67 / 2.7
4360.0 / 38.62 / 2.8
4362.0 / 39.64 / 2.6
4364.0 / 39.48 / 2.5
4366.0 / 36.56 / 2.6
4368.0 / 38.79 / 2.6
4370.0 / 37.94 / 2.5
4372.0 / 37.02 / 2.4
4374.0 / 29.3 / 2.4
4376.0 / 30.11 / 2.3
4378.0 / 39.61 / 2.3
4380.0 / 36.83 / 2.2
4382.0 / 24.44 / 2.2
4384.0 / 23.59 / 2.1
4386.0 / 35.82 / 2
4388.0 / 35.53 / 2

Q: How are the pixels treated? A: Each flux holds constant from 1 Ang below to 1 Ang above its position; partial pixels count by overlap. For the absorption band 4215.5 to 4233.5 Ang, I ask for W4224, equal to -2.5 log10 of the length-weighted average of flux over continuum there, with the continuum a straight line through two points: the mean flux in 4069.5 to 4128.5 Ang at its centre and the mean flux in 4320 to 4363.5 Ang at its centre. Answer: 0.26 mag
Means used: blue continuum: 31.9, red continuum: 35.2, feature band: 26.5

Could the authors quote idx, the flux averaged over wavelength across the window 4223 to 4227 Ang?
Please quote 13.4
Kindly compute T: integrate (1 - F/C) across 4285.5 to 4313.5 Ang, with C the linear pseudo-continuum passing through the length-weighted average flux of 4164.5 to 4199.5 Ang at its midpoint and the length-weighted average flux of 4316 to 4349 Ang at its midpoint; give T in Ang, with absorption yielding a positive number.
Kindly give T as 8.0 Ang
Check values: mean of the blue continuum 31.2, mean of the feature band 24.5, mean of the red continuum 35.1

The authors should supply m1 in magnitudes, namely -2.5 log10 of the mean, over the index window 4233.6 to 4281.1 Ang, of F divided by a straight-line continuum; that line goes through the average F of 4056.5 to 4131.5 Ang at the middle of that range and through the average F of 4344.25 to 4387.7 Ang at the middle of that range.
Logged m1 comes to 0.14 mag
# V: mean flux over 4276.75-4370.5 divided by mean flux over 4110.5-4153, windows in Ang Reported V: 1.0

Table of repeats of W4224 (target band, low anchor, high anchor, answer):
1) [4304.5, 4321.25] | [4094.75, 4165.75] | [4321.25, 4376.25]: 0.17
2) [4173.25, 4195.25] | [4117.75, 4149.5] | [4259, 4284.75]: -0.08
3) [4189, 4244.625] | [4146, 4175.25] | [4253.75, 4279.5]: 0.02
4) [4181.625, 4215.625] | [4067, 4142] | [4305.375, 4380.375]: 0.03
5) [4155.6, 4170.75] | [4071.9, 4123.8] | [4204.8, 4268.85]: -0.08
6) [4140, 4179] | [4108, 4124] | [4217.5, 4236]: -0.04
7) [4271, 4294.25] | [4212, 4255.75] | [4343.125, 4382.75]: 0.13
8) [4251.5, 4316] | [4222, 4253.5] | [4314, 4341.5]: 0.13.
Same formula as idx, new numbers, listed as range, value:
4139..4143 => 27.2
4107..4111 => 30.1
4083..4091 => 34.7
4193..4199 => 29.2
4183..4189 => 29.4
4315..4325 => 34.6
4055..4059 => 29.8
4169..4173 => 30.3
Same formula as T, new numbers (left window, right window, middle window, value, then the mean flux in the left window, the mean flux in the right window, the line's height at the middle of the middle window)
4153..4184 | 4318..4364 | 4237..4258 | 2.12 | 32.1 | 35.4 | 33.6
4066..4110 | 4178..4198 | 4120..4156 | 1.05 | 31.3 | 31.9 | 31.6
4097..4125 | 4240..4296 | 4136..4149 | 0.42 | 31.4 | 29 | 30.9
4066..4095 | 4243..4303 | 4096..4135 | 0.78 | 32.2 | 28.2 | 31.4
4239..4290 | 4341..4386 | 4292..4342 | 3.88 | 29.3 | 35.4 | 32.5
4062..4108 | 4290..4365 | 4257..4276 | 2.06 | 30.6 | 32.1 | 31.7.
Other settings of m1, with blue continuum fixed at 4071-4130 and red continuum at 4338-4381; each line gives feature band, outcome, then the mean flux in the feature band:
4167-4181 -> 0.03 mag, 32.1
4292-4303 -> 0.35 mag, 25.3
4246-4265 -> 0.19 mag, 28.8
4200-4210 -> 0.06 mag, 31.7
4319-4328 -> 0.18 mag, 30.1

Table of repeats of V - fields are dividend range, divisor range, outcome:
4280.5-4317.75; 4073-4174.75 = 0.85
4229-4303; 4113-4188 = 0.91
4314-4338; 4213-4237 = 1.29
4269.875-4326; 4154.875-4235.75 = 0.90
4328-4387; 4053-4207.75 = 1.15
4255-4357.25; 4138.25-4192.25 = 0.98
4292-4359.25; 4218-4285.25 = 1.10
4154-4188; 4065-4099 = 1.01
